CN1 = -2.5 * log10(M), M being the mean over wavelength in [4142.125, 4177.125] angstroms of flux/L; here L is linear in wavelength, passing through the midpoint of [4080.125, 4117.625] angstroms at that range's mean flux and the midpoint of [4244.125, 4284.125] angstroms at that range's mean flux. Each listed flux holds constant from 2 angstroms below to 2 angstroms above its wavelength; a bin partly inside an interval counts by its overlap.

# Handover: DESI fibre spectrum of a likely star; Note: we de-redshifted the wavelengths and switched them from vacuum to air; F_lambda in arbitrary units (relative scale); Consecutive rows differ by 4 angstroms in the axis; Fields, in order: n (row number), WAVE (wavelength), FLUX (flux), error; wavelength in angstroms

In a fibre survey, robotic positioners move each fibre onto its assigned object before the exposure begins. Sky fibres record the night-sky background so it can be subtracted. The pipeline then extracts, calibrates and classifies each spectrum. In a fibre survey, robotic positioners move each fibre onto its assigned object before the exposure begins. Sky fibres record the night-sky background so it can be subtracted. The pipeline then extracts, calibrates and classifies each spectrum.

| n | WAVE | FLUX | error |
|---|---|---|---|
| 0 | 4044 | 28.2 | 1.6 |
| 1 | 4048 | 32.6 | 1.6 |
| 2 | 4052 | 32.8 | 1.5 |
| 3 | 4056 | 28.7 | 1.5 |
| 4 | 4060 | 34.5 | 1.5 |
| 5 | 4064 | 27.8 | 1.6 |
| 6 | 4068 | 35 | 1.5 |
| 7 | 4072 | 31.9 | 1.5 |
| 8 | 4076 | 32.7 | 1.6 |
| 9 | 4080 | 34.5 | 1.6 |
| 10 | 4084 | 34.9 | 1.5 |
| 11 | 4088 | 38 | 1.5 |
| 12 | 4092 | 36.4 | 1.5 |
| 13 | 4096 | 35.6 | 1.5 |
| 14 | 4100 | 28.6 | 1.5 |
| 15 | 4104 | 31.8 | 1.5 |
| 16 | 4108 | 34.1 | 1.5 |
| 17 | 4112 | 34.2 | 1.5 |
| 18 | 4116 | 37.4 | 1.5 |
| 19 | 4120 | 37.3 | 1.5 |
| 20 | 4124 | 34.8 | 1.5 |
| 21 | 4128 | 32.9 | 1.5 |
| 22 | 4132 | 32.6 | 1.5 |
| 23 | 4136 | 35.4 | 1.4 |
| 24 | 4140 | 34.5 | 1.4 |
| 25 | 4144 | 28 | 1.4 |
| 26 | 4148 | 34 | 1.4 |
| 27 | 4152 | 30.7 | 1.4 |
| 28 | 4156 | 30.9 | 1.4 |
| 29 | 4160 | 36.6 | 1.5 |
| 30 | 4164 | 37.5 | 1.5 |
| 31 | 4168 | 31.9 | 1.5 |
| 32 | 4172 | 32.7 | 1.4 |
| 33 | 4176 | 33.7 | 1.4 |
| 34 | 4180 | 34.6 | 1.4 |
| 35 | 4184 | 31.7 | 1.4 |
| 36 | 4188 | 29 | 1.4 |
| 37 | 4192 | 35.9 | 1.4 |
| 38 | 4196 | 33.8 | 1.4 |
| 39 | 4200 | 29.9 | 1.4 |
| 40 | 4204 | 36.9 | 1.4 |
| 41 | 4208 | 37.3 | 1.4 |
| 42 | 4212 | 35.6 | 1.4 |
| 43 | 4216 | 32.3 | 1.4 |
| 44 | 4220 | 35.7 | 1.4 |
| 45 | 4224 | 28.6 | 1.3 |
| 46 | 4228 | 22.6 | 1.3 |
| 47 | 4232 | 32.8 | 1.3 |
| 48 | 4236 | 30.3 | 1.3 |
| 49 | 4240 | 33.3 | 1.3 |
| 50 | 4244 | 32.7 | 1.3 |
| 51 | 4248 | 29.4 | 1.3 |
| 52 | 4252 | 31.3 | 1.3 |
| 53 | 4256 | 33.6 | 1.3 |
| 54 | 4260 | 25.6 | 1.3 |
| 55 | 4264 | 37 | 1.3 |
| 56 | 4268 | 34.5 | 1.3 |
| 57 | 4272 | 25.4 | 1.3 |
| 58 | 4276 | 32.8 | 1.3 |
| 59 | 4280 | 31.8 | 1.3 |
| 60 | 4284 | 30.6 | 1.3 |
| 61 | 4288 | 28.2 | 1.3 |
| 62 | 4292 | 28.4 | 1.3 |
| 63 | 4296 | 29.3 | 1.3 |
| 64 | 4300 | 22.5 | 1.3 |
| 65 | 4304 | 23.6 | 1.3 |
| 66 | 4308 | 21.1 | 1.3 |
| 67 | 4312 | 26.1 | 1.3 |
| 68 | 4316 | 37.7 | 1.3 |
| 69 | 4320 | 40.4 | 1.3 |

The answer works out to 0.01 mag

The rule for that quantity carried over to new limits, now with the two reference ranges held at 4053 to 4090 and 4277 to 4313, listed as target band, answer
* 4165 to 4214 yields -0.13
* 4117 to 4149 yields -0.08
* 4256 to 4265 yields -0.12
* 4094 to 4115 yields -0.03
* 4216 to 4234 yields -0.05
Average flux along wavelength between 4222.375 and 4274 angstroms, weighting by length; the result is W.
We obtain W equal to 30.6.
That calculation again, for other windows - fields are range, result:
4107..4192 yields 33.6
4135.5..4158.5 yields 32.1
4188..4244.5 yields 32.6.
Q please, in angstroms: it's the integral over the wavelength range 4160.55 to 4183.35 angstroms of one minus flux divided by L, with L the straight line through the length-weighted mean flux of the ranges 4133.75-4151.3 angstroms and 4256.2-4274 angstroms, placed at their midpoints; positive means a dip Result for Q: -1.2 angstroms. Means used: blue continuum 32.8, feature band 34.1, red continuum 30.9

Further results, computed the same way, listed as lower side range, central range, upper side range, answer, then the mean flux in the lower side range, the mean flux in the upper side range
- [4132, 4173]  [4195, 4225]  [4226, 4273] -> -2.02 angstroms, 33.2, 30.8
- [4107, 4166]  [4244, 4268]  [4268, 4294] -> -0.88 angstroms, 34.1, 29.9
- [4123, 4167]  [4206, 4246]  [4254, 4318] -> -1.41 angstroms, 33.4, 29.3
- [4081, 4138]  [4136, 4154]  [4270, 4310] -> 0.52 angstroms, 34.6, 27.4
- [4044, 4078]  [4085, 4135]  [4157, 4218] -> -2.92 angstroms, 31.8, 33.9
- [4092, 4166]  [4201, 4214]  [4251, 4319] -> -1.83 angstroms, 33.8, 29.5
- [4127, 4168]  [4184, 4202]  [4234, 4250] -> 0.15 angstroms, 33.3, 31.4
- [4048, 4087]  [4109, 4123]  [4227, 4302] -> -1.73 angstroms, 32.7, 30.2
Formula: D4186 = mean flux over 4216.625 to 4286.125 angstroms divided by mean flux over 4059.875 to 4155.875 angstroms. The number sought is 0.93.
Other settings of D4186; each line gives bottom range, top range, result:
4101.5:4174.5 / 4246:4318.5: 0.87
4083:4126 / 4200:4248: 0.93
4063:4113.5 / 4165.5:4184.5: 0.99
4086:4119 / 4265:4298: 0.88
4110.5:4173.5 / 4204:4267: 0.95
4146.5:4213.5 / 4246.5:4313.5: 0.86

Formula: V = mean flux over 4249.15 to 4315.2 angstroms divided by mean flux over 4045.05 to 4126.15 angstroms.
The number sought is 0.9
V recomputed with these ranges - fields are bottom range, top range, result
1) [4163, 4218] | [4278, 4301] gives 0.85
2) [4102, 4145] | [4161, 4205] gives 0.98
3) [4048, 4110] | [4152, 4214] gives 1.02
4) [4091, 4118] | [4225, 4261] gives 0.89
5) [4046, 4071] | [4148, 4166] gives 1.06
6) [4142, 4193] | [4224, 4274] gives 0.93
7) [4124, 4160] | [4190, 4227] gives 1.03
